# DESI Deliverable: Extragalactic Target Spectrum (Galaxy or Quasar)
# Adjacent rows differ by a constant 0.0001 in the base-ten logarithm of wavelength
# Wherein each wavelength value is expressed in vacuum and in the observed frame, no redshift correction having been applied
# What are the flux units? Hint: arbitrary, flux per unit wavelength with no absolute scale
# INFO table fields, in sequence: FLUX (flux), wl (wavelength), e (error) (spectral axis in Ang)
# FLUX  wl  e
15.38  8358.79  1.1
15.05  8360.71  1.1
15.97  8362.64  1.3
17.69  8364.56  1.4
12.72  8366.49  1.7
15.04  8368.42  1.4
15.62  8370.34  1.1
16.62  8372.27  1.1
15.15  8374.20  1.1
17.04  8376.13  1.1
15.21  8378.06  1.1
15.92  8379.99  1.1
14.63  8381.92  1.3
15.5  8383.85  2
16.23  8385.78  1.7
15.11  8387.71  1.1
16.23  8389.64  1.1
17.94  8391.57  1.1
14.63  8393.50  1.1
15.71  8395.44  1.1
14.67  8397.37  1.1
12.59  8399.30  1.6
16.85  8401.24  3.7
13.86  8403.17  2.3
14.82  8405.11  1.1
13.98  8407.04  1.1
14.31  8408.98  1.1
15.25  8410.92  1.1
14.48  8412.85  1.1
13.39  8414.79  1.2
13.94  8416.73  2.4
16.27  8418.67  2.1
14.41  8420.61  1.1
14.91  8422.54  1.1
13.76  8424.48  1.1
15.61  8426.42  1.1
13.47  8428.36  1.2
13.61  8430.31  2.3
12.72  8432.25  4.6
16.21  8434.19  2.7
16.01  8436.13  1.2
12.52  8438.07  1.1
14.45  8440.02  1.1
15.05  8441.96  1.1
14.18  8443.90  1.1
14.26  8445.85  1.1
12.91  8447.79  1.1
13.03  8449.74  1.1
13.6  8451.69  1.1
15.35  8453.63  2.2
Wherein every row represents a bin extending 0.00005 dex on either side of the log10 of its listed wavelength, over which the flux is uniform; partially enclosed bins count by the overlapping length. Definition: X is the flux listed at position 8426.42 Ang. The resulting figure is 15.61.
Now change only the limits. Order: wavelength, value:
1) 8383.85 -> 15.5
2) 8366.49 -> 12.72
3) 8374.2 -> 15.15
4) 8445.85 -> 14.26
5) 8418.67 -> 16.27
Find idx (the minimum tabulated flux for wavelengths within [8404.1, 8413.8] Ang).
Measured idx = 13.98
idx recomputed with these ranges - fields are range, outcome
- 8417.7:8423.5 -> 14.41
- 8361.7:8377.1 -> 12.72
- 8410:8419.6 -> 13.39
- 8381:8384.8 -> 14.63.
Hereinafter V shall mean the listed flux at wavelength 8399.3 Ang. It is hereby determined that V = 12.59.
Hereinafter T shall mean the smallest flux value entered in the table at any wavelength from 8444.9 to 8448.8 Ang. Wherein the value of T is 12.91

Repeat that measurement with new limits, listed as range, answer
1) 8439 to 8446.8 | 14.18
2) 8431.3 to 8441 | 12.52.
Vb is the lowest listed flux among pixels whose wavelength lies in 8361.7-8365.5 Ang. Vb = 15.97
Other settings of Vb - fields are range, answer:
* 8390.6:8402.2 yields 12.59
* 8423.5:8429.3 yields 13.47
